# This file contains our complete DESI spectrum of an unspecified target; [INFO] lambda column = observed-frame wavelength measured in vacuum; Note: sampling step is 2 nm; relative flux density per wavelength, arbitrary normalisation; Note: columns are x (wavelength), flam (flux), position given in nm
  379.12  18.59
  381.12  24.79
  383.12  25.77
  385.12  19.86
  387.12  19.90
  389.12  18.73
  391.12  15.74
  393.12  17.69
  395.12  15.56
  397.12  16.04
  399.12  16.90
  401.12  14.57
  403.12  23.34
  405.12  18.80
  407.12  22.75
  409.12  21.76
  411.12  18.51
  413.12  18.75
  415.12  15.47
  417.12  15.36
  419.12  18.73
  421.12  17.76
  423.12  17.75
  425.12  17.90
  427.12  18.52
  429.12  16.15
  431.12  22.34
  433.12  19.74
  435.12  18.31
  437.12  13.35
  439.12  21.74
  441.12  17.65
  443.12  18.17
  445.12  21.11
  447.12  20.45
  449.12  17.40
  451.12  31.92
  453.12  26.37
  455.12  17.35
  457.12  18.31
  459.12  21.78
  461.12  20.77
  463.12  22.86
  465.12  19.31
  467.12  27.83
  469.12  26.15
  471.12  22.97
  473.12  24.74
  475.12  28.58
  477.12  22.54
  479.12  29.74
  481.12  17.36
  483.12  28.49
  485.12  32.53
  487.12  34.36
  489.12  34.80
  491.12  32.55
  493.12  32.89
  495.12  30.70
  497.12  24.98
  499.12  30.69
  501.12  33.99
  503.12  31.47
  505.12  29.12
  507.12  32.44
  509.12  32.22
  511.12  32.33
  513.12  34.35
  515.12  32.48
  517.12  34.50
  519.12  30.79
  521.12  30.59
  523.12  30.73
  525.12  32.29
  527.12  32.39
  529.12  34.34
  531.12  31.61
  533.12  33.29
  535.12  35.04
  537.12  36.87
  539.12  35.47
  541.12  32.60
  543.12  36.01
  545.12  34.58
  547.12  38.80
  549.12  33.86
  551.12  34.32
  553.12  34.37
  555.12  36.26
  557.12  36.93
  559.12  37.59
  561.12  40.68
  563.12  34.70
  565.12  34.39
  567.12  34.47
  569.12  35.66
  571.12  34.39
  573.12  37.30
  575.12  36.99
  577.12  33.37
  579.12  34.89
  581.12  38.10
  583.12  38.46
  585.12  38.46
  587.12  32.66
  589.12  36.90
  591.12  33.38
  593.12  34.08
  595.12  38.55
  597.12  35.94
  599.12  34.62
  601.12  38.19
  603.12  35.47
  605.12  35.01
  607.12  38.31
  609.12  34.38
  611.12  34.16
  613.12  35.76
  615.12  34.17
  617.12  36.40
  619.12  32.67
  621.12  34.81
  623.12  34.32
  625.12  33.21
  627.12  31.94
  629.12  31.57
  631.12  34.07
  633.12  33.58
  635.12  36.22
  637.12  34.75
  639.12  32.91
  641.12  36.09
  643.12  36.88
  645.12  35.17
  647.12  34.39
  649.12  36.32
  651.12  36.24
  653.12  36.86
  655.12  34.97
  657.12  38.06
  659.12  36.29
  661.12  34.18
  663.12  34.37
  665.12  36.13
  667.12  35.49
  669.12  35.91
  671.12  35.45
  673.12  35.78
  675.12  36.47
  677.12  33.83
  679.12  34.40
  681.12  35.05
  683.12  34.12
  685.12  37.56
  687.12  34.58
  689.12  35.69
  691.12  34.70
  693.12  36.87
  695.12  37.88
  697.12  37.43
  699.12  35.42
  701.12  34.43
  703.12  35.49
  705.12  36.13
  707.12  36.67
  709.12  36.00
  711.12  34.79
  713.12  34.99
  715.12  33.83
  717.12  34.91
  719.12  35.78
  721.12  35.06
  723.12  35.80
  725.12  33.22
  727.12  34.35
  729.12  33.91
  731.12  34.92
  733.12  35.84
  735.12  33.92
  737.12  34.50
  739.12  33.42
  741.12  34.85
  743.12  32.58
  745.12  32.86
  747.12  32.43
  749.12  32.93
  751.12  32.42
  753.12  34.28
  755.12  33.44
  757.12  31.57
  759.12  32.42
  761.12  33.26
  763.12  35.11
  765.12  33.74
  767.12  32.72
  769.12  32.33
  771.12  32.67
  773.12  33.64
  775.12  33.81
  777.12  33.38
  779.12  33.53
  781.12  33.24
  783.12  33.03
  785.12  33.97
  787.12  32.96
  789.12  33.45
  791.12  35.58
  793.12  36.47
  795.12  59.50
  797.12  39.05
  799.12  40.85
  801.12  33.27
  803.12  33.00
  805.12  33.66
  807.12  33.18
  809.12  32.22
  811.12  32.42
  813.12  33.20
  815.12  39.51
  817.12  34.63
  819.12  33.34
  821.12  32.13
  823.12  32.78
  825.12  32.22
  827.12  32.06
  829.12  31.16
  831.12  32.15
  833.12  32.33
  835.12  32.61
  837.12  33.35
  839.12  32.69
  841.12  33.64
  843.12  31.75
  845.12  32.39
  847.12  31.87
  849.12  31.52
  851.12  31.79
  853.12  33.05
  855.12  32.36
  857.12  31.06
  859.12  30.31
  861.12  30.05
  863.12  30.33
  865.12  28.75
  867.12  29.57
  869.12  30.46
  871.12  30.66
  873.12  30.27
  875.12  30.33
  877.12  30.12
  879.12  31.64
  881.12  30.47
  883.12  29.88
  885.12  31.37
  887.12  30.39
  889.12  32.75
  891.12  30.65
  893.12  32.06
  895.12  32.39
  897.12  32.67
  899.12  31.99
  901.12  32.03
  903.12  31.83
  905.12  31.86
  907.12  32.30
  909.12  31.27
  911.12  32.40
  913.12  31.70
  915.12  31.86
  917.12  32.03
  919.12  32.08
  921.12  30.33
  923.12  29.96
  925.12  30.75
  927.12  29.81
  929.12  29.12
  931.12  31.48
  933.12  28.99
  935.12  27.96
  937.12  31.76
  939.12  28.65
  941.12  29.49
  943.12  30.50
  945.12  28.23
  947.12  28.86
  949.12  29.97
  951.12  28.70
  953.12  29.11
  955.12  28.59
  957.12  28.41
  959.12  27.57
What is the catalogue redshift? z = 0.212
